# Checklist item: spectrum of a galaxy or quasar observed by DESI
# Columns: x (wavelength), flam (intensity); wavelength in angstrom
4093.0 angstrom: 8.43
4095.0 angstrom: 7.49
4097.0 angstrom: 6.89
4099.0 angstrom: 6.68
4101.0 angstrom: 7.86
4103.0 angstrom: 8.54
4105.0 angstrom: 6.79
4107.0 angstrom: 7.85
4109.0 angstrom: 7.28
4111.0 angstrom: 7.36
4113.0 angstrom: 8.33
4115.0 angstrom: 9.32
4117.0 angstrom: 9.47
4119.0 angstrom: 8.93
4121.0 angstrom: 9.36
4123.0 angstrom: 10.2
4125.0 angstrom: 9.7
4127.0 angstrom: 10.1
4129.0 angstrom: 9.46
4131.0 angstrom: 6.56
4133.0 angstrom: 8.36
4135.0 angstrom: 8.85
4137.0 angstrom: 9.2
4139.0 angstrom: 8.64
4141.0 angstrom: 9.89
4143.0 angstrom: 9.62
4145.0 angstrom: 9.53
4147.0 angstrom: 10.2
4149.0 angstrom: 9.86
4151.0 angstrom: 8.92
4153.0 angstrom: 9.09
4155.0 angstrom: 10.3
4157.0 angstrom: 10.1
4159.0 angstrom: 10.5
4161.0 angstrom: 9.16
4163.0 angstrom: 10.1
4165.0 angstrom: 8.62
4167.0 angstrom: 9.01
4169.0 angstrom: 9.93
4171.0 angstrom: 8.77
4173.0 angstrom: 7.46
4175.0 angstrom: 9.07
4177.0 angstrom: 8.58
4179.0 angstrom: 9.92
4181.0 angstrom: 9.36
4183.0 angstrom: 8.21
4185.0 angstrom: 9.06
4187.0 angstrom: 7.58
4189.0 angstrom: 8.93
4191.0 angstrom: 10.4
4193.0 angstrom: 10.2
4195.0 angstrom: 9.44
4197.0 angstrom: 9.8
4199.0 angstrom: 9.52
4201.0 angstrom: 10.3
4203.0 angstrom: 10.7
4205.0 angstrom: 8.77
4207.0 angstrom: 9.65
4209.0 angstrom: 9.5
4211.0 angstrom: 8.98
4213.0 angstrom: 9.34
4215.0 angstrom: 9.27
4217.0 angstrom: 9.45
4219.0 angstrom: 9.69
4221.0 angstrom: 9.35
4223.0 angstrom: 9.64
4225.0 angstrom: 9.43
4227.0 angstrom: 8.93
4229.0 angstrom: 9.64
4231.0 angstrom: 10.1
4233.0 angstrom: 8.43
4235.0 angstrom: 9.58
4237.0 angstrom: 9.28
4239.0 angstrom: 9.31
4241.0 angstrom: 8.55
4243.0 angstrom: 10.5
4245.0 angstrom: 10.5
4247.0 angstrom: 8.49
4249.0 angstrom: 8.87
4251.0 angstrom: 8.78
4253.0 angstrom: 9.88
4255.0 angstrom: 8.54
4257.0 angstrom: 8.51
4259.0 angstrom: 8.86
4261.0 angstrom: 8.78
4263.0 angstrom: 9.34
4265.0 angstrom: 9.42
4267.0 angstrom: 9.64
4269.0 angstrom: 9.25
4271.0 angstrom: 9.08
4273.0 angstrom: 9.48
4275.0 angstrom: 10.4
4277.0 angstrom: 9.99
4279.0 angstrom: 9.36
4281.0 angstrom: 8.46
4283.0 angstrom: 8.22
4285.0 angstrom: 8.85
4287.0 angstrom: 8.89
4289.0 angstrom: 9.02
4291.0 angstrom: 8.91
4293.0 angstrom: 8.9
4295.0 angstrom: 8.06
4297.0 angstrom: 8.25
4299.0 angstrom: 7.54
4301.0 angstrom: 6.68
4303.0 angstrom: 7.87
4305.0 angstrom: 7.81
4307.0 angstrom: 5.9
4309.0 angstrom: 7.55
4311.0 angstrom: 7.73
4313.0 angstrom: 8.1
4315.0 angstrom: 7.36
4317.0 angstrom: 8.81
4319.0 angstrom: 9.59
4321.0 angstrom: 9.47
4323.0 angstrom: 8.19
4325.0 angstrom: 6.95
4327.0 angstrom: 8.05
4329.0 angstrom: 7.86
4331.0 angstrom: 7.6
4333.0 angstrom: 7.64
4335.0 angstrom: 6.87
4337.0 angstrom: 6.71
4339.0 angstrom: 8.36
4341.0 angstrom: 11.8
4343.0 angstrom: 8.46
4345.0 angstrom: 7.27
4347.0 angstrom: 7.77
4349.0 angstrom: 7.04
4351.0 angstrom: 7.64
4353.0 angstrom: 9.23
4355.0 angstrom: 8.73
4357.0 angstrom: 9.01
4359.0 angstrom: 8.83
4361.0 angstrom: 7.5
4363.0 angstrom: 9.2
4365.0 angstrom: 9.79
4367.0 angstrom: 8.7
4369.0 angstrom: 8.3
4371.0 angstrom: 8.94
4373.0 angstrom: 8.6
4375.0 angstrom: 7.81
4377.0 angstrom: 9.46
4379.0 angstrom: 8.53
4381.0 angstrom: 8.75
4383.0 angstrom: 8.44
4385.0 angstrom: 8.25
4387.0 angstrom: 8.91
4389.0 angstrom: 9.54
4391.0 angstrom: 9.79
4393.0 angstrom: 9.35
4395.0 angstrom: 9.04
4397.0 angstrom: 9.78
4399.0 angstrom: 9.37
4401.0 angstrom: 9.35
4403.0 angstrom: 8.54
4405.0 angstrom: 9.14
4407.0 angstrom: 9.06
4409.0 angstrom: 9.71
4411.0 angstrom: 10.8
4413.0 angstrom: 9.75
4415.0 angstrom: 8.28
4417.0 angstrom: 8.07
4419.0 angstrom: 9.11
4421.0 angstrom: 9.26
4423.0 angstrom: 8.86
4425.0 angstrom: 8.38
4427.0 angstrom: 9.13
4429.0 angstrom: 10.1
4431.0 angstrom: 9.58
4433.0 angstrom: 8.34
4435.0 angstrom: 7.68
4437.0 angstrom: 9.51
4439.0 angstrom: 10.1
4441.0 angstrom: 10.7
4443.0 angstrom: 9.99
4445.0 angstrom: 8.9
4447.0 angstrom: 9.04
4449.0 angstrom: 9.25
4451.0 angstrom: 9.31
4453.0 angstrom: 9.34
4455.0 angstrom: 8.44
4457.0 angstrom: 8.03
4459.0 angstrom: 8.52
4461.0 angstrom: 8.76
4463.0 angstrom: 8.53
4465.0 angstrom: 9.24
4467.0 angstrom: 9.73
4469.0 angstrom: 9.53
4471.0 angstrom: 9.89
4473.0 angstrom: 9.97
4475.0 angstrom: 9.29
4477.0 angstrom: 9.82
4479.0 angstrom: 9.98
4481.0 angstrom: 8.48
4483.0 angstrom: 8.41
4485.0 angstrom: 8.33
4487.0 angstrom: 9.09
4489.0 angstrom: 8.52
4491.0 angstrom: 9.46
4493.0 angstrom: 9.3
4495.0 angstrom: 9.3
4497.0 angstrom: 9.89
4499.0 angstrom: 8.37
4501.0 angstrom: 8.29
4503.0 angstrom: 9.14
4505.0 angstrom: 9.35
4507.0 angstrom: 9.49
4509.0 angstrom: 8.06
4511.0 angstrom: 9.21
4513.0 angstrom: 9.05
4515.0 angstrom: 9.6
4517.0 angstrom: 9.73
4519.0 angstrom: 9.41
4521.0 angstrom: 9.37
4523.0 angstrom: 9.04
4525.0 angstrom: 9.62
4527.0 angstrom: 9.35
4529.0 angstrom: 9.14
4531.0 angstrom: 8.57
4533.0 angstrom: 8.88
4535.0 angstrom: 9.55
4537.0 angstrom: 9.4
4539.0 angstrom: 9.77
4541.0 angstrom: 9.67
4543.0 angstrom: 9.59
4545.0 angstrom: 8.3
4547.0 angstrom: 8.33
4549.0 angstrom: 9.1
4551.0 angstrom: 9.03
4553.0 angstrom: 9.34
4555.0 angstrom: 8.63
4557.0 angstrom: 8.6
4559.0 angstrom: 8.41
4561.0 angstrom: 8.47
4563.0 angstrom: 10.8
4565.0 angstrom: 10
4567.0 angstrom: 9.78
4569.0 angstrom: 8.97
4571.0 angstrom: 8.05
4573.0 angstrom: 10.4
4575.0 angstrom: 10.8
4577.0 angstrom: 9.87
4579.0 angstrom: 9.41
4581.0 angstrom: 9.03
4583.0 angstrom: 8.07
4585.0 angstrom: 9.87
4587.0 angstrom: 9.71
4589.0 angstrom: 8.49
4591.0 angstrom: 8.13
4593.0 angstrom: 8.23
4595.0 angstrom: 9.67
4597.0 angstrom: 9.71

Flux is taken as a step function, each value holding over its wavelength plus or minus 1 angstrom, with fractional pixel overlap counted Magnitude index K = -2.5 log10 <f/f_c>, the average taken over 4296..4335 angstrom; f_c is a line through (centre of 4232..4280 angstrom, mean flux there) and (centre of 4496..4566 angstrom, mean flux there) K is 0.18 mag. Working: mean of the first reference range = 9.28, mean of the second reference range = 9.16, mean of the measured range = 7.81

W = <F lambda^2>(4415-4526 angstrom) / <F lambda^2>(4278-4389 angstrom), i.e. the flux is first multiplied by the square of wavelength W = 1.2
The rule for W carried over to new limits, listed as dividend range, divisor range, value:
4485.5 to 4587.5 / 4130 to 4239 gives 1.16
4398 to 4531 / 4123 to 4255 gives 1.12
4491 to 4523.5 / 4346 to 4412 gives 1.09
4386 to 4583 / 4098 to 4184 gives 1.20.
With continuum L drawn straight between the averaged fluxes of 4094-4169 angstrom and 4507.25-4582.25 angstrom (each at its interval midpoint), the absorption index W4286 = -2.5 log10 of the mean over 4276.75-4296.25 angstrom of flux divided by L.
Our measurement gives 0.025 mag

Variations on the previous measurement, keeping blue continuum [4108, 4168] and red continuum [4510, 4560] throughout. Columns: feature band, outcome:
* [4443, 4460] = 0.03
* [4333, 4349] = 0.14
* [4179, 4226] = -0.03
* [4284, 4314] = 0.15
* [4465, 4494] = -0.01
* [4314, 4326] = 0.10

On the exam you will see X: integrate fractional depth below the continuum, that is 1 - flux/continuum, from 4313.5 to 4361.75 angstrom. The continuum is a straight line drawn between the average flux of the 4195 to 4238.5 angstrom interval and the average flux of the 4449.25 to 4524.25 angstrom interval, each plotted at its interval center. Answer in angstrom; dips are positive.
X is 5.8 angstrom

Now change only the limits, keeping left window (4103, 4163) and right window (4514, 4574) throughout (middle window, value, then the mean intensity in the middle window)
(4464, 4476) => -0.5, 9.61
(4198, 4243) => -1.7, 9.45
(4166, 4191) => 0.6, 8.89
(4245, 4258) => 0.2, 8.97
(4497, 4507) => 0.3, 8.97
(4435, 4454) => -0.6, 9.47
